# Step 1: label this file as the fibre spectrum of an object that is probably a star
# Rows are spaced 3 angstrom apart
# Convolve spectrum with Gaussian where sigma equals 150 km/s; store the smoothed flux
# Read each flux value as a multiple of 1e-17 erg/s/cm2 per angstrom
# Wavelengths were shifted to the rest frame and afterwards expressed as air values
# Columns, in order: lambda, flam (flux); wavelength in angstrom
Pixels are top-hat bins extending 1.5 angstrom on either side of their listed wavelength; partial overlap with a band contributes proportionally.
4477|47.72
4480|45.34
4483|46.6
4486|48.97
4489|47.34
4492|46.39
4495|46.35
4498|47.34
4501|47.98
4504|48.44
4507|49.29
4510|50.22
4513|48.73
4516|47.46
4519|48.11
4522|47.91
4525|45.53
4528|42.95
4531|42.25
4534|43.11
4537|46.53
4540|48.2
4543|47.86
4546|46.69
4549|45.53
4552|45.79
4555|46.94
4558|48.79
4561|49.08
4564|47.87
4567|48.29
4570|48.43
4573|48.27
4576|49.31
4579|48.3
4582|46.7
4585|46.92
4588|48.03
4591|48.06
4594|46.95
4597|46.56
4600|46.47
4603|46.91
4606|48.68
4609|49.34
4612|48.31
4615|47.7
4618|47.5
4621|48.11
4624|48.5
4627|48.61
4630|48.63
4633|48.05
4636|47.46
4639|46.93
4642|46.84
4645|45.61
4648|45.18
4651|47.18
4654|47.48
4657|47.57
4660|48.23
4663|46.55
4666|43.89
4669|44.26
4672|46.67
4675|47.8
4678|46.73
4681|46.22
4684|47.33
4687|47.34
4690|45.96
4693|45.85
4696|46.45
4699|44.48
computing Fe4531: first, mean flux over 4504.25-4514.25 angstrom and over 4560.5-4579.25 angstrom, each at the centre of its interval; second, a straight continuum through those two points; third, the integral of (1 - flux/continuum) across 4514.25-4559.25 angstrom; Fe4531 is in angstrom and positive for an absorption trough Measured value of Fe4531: 2.48 angstrom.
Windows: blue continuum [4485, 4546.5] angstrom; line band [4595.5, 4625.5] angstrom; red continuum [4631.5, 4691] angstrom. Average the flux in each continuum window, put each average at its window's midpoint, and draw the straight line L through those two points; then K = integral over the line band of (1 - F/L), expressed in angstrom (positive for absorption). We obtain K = -0.7 angstrom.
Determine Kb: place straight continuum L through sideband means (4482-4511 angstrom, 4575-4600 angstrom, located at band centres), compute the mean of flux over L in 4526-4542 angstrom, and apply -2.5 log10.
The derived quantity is 0.07 mag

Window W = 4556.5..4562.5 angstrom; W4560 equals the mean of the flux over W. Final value 48.9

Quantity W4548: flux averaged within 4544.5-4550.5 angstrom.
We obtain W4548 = 46.1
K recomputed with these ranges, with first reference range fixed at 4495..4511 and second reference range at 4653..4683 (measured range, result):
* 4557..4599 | -0.3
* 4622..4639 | -0.4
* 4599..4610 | -0.1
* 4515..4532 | 0.9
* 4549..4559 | 0.2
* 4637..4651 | 0.2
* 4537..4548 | 0.1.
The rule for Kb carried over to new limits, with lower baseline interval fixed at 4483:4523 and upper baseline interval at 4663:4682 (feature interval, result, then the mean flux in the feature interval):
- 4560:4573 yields -0.03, 48.4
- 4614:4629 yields -0.04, 48.1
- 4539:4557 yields 0.01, 46.9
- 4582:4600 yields -0.01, 47.2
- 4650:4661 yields -0.03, 47.6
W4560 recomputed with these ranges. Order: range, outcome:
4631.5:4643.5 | 47.3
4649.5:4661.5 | 47.6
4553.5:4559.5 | 47.9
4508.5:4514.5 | 49.5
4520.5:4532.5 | 44.7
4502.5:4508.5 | 48.9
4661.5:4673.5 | 45.3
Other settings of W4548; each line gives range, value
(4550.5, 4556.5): 46.4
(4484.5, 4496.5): 47.3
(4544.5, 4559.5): 46.7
